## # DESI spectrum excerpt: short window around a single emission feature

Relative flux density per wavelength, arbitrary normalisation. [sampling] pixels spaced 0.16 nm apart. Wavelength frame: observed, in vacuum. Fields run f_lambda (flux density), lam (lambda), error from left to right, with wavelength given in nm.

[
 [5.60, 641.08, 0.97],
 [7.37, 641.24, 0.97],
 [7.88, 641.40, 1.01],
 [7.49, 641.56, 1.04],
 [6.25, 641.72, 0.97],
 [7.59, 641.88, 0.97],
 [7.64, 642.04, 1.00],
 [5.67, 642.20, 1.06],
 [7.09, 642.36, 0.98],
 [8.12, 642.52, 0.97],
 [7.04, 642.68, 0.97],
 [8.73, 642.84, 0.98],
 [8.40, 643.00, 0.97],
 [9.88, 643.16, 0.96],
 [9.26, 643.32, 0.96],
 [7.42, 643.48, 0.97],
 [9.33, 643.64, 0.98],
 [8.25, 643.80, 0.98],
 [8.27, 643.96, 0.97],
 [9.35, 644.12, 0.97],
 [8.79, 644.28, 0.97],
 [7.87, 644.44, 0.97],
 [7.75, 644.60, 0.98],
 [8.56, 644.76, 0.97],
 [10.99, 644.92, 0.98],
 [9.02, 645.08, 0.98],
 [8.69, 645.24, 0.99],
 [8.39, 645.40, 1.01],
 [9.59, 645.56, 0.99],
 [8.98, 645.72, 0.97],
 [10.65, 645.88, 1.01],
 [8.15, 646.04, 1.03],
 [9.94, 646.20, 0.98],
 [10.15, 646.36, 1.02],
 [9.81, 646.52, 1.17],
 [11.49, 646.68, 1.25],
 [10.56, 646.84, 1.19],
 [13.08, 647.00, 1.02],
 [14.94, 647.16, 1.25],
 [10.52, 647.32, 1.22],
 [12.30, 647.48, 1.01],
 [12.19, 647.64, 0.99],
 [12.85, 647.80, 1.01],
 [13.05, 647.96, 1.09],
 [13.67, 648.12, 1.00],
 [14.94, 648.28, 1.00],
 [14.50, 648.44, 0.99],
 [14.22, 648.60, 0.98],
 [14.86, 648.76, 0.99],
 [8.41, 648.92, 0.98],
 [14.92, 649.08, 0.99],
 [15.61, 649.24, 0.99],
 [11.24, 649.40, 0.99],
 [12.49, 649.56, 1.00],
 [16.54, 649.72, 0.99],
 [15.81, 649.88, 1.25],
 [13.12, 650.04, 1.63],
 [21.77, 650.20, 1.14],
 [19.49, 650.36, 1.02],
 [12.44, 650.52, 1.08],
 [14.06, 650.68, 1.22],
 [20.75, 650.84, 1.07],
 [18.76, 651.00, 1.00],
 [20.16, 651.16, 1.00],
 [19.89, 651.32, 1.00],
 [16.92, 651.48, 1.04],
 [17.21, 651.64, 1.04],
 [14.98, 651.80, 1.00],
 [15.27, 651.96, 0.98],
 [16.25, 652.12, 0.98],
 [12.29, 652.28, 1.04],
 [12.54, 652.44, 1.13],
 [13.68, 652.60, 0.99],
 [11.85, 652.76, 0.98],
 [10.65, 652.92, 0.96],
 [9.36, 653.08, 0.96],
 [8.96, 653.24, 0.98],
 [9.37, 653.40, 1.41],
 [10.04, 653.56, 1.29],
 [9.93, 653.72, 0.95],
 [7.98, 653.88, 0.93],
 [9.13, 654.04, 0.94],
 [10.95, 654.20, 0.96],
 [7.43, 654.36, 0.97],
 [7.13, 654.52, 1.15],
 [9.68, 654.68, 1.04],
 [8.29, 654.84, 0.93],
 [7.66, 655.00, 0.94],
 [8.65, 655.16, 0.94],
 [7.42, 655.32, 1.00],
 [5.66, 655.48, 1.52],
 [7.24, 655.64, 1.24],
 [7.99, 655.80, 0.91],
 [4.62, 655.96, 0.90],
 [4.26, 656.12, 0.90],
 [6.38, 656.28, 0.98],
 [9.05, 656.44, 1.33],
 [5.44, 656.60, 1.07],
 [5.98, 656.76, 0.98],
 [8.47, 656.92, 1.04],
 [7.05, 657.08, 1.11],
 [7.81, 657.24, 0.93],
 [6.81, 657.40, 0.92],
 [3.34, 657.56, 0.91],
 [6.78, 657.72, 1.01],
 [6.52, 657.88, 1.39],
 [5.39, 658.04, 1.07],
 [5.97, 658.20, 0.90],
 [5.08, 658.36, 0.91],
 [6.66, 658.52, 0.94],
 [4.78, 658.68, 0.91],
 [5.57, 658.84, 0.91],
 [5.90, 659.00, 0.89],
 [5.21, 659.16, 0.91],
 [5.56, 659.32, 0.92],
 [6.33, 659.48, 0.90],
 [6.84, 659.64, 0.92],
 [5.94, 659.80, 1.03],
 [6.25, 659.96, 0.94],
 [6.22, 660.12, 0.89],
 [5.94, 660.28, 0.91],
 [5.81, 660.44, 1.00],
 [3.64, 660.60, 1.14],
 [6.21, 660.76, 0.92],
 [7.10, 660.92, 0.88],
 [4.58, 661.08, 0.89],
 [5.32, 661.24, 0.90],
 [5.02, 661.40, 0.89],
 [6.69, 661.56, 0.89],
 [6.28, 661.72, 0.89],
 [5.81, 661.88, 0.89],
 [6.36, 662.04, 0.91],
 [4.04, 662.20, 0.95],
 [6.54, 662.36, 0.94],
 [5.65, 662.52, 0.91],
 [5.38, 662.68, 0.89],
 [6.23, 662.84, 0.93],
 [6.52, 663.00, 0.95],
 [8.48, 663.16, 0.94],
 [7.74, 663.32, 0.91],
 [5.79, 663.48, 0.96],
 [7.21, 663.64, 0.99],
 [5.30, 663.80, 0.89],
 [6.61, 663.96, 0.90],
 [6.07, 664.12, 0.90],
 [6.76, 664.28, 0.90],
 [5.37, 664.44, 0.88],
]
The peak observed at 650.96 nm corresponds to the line C IV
